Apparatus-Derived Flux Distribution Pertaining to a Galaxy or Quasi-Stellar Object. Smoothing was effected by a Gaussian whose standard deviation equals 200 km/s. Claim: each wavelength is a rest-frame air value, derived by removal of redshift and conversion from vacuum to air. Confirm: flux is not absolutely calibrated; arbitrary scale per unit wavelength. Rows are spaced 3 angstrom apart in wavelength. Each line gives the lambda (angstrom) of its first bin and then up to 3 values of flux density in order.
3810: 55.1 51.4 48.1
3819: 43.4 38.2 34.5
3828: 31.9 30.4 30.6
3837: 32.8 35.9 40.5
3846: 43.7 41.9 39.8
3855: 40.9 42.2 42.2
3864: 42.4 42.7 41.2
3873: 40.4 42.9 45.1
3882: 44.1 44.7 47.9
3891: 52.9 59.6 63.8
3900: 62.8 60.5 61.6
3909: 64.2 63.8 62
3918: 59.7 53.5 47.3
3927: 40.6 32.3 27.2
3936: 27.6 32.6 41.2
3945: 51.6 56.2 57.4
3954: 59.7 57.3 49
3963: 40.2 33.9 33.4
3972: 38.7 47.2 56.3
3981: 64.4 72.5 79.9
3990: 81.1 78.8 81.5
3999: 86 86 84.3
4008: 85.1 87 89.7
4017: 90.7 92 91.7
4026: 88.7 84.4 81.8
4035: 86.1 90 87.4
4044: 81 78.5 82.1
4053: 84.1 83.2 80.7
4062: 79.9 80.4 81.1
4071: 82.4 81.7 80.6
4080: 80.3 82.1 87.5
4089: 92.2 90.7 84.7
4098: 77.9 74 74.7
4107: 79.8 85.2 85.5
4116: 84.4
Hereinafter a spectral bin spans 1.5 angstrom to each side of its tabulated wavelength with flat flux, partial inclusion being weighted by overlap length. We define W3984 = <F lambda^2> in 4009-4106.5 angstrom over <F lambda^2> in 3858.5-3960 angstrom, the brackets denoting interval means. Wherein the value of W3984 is 1.8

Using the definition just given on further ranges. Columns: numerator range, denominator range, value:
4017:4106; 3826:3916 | 1.98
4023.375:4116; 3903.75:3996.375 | 1.66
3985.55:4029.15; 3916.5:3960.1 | 1.93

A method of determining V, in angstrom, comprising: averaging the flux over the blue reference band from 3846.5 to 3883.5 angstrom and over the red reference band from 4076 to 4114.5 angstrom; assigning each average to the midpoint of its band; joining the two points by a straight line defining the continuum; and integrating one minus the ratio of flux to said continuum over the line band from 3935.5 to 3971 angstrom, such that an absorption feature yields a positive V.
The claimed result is 7.5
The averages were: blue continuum 42.2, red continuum 82.7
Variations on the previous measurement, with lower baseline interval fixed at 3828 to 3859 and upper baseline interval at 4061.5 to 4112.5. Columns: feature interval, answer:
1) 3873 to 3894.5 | -1.01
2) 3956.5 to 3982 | 6.18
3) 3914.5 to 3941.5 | 5.56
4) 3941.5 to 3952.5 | 0.78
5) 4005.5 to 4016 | -2.92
